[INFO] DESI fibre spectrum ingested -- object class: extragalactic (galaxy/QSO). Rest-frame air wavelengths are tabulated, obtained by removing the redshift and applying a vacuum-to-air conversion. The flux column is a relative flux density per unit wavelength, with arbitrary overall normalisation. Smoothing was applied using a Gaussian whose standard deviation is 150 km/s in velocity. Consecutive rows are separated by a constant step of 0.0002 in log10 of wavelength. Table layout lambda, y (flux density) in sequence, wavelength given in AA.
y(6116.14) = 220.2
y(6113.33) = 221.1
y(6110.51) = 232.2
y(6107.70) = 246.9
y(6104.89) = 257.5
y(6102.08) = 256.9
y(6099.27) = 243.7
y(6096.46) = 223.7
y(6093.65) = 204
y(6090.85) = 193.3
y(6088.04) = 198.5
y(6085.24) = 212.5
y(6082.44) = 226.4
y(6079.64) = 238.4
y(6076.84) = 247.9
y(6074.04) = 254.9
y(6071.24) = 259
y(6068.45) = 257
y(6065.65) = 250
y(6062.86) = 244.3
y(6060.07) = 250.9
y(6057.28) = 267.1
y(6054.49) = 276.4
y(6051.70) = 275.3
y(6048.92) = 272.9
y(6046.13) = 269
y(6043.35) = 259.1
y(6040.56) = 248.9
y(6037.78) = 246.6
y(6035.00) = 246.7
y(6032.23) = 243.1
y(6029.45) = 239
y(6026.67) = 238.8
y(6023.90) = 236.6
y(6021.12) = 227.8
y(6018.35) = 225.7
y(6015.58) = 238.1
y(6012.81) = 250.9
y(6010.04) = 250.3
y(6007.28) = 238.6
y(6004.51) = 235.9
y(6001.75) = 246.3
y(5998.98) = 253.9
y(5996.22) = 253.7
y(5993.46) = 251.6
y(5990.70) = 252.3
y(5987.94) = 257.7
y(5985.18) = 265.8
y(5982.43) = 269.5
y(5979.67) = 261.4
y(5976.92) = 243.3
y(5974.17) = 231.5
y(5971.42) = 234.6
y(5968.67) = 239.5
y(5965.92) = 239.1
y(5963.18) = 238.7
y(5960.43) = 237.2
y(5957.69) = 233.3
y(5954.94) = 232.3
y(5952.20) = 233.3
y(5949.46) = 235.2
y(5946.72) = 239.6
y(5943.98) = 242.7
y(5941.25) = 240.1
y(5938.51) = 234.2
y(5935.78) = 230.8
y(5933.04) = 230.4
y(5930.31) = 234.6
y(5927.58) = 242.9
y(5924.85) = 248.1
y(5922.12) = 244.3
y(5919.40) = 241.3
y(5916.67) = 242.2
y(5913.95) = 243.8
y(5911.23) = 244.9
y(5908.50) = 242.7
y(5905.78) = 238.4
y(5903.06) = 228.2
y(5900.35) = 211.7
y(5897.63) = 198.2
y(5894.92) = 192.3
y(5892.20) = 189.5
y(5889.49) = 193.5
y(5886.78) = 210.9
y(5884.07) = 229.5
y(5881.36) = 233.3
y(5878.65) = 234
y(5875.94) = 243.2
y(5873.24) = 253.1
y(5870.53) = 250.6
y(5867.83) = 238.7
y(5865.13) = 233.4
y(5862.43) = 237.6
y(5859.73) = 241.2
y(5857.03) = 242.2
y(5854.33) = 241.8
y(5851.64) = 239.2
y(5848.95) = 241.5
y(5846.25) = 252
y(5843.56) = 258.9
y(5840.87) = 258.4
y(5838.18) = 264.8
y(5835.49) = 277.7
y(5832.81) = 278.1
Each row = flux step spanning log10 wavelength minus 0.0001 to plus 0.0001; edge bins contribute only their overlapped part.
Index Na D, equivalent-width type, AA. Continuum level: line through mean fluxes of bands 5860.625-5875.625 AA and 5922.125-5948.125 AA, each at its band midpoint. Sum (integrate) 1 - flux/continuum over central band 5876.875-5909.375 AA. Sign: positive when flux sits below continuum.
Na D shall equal 3.3 AA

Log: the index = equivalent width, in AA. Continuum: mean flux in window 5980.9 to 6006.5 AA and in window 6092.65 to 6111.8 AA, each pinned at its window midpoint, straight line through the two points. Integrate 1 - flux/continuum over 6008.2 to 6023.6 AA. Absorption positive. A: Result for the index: 0.7 AA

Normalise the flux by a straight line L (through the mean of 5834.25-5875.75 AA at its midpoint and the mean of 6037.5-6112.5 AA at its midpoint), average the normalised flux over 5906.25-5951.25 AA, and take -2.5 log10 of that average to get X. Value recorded 0.03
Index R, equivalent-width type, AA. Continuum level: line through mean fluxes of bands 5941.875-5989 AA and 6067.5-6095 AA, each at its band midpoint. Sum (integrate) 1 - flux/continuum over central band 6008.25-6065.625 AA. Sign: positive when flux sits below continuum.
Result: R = -4.0 AA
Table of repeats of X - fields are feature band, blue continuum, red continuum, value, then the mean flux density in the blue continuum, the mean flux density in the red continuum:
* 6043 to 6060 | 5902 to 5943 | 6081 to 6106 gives -0.18 mag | 239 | 224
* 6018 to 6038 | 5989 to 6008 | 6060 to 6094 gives 0.02 mag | 248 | 234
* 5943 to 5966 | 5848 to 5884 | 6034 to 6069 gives 0.06 mag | 240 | 259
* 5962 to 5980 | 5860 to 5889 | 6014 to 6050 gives 0.01 mag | 235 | 245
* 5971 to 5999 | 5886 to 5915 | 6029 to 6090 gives -0.08 mag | 218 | 249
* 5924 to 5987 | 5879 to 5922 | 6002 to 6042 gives -0.04 mag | 224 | 241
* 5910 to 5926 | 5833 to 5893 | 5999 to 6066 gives 0.00 mag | 240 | 249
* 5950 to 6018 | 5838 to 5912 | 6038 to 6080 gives 0.01 mag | 233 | 258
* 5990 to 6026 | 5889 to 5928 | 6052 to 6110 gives -0.04 mag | 227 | 241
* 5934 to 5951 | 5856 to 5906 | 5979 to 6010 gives 0.02 mag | 226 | 253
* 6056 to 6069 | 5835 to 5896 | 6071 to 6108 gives -0.09 mag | 237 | 232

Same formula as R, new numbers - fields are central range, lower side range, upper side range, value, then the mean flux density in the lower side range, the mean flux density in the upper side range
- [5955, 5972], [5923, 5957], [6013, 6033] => 0.0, 237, 236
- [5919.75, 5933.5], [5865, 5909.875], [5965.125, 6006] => -0.4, 225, 249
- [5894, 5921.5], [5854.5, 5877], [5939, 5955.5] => 1.2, 242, 237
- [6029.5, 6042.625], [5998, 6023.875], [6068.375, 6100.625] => -0.5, 240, 229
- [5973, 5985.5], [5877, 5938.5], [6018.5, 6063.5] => -0.7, 228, 252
